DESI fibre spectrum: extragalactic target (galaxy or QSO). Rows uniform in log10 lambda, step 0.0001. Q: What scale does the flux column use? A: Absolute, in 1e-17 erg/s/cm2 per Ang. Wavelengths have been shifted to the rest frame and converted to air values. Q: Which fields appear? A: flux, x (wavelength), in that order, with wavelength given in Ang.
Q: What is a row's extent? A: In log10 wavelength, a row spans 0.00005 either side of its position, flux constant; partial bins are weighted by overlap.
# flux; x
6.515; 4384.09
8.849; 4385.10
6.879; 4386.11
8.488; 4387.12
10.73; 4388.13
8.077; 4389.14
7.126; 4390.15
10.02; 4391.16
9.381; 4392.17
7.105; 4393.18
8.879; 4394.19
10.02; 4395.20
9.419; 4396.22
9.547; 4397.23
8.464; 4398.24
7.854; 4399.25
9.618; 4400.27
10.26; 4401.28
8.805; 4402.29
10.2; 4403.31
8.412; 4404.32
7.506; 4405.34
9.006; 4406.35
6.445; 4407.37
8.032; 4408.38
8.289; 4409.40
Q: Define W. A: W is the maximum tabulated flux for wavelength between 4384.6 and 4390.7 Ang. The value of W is 10.73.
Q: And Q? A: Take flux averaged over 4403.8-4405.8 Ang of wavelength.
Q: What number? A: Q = 7.98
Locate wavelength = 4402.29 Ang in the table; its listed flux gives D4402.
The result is 8.805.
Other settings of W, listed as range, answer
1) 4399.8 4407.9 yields 10.26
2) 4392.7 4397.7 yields 10.02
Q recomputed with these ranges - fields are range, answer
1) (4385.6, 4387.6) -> 7.68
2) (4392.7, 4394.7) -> 8.02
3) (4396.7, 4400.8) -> 8.89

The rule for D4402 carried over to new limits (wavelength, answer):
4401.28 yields 10.26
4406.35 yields 9.006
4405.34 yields 7.506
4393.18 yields 7.105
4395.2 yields 10.02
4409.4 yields 8.289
